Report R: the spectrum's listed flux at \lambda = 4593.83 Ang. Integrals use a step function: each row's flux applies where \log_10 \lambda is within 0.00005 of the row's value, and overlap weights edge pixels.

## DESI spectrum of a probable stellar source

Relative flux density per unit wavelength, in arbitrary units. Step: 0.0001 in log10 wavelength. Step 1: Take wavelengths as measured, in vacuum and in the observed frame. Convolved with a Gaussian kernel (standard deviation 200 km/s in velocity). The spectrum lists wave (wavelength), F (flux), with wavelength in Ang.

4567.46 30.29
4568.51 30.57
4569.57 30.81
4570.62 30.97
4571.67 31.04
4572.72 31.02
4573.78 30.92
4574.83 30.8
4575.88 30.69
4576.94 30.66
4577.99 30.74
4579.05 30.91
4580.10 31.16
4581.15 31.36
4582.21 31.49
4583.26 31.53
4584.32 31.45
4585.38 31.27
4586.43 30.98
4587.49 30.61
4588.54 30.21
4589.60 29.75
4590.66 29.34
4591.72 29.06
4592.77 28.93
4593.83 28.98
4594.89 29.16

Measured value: 28.98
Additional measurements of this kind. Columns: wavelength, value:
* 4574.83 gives 30.8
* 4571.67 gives 31.04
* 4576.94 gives 30.66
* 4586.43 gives 30.98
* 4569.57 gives 30.81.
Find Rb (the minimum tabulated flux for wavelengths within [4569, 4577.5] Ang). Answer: 30.66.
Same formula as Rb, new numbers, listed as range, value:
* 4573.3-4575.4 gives 30.8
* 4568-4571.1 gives 30.57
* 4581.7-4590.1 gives 29.75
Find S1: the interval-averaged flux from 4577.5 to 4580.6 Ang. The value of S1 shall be 30.9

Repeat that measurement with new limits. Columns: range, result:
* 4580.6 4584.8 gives 31.5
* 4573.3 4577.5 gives 30.8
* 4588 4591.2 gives 29.7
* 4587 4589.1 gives 30.4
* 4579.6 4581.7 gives 31.3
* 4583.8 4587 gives 31.2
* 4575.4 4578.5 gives 30.7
